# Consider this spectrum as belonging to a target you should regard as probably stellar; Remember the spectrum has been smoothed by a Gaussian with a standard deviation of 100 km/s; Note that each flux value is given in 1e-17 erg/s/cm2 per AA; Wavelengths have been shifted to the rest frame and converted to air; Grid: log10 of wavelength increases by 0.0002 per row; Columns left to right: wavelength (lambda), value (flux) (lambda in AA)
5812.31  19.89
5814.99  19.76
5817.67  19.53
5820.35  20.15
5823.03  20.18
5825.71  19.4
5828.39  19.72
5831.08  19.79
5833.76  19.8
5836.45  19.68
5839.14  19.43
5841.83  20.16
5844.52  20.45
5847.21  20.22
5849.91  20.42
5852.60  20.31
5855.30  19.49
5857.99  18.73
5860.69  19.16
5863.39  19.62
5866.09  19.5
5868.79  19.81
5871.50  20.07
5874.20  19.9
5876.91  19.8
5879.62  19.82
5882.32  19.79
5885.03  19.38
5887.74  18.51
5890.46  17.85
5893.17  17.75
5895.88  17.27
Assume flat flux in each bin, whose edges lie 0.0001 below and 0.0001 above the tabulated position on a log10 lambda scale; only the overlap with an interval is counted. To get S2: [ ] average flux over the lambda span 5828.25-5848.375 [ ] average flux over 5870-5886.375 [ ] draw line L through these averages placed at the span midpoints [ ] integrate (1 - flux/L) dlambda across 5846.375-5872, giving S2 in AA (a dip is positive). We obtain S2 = 0.2 AA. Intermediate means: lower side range 19.9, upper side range 19.8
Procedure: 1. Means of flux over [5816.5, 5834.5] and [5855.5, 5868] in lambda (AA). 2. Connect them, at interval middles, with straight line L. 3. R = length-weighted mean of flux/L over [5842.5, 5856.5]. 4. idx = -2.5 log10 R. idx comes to -0.038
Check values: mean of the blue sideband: 19.8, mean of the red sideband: 19.3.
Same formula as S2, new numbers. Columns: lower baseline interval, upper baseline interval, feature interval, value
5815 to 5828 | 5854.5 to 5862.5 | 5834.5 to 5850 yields -0.47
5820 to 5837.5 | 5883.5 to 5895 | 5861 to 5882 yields -1.10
